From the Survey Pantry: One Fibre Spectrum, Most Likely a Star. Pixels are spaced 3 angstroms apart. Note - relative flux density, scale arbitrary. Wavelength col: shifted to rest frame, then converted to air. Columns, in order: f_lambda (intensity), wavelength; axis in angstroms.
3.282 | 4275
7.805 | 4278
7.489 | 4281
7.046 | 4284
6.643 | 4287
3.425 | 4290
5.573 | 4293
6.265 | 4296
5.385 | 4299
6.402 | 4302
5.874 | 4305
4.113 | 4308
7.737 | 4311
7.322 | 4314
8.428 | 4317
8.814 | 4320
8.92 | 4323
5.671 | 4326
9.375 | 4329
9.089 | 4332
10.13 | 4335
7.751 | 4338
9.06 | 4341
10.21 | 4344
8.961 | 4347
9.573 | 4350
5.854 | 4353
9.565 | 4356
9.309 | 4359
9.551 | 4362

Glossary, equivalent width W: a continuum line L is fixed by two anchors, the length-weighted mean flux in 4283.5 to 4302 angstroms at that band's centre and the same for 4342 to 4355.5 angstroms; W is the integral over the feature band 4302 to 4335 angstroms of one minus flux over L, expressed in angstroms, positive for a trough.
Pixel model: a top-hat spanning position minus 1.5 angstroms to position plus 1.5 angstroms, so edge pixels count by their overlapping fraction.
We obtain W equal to -2.1 angstroms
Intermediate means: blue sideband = 5.71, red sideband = 8.73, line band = 7.6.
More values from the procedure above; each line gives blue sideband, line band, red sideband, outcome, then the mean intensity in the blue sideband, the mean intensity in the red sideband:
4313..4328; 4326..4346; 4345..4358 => -1.8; 7.9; 8.59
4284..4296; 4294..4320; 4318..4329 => 1.1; 5.57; 8.04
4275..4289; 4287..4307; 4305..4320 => 3.8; 6.68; 6.99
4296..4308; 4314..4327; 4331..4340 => -0.9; 5.71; 8.99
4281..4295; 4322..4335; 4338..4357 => -1.0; 5.89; 8.76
